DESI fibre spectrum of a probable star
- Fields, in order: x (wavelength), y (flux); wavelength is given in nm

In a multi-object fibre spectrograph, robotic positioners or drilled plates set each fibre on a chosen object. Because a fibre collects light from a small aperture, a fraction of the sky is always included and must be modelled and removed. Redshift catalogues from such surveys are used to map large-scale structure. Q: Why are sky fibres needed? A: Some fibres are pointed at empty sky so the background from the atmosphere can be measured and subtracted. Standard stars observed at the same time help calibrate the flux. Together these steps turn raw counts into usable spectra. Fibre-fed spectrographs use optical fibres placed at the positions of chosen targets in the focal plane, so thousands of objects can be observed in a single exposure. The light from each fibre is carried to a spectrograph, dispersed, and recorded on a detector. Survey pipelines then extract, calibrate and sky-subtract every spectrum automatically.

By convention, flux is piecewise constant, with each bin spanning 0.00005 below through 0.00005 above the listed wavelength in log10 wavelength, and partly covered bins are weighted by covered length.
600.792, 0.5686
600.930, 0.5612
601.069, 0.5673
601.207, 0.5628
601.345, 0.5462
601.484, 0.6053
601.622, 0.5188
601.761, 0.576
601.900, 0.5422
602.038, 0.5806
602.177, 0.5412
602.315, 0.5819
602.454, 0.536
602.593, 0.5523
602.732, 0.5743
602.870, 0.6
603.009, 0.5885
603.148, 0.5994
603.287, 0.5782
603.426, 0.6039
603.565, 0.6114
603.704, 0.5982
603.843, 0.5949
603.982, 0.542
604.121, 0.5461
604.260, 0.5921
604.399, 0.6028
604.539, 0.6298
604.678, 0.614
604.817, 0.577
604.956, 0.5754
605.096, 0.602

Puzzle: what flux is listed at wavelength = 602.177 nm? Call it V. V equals 0.5412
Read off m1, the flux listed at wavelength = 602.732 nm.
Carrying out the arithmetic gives 0.5743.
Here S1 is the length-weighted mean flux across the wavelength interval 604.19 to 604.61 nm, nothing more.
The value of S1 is 0.608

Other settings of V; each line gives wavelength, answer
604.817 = 0.577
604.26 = 0.5921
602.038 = 0.5806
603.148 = 0.5994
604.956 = 0.5754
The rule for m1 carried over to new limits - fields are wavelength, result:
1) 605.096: 0.602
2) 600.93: 0.5612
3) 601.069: 0.5673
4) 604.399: 0.6028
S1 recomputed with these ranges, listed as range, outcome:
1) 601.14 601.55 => 0.571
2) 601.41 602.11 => 0.564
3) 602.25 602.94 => 0.569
